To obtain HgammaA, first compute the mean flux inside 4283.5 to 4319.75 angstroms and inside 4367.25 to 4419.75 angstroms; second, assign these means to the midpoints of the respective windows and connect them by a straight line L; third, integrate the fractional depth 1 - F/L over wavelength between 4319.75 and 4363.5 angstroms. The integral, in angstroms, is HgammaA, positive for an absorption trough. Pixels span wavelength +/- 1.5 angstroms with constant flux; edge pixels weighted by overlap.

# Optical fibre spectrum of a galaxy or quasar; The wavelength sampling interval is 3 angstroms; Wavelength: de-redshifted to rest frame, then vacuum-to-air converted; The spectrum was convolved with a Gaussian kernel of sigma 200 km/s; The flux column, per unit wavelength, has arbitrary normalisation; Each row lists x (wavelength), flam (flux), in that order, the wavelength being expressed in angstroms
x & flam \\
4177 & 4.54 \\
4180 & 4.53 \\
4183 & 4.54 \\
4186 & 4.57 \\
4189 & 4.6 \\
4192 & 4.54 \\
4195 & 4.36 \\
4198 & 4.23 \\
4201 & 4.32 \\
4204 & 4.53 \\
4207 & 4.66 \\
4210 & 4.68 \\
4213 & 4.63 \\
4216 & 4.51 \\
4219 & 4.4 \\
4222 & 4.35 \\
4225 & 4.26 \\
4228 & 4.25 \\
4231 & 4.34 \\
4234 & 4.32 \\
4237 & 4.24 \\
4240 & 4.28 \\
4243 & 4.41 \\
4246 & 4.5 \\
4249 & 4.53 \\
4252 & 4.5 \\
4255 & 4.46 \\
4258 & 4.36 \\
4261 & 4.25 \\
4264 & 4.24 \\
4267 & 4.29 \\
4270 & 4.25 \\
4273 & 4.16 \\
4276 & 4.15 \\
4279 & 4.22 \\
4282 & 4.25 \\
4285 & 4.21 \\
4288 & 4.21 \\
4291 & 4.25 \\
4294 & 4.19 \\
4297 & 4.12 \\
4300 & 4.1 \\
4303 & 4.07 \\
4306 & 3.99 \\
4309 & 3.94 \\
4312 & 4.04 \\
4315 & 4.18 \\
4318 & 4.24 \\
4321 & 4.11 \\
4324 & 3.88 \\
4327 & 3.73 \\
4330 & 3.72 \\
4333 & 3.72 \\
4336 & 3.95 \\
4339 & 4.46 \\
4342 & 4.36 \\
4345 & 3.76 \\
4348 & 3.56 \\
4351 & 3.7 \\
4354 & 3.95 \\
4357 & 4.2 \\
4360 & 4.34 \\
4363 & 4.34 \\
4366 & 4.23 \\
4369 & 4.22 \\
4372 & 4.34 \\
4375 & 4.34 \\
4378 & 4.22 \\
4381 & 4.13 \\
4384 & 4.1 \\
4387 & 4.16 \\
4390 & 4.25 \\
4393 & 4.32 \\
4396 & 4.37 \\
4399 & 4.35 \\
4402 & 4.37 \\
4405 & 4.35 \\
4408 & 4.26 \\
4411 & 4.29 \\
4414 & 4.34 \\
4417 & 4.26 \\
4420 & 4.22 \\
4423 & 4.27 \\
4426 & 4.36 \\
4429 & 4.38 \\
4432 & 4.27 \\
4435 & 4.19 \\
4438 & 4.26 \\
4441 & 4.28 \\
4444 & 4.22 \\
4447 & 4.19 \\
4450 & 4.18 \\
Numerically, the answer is 2.2 angstroms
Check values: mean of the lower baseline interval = 4.13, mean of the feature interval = 3.98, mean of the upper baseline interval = 4.27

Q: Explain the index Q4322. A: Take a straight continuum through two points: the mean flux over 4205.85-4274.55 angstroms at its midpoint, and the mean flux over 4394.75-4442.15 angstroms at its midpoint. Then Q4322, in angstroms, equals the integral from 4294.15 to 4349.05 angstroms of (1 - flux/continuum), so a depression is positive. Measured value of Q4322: 4.3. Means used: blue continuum 4.38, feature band 4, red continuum 4.3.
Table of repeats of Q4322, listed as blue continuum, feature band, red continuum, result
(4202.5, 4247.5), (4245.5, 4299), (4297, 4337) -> -1.1 angstroms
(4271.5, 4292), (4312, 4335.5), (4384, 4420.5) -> 1.6 angstroms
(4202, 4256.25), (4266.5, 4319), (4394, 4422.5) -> 2.8 angstroms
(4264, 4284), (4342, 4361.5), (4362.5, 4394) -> 1.3 angstroms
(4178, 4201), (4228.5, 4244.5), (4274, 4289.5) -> 0.1 angstroms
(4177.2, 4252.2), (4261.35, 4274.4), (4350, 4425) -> 0.4 angstroms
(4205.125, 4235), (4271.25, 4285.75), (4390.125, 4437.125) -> 0.7 angstroms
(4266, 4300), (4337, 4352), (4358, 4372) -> 1.0 angstroms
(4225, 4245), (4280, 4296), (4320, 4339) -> -0.6 angstroms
